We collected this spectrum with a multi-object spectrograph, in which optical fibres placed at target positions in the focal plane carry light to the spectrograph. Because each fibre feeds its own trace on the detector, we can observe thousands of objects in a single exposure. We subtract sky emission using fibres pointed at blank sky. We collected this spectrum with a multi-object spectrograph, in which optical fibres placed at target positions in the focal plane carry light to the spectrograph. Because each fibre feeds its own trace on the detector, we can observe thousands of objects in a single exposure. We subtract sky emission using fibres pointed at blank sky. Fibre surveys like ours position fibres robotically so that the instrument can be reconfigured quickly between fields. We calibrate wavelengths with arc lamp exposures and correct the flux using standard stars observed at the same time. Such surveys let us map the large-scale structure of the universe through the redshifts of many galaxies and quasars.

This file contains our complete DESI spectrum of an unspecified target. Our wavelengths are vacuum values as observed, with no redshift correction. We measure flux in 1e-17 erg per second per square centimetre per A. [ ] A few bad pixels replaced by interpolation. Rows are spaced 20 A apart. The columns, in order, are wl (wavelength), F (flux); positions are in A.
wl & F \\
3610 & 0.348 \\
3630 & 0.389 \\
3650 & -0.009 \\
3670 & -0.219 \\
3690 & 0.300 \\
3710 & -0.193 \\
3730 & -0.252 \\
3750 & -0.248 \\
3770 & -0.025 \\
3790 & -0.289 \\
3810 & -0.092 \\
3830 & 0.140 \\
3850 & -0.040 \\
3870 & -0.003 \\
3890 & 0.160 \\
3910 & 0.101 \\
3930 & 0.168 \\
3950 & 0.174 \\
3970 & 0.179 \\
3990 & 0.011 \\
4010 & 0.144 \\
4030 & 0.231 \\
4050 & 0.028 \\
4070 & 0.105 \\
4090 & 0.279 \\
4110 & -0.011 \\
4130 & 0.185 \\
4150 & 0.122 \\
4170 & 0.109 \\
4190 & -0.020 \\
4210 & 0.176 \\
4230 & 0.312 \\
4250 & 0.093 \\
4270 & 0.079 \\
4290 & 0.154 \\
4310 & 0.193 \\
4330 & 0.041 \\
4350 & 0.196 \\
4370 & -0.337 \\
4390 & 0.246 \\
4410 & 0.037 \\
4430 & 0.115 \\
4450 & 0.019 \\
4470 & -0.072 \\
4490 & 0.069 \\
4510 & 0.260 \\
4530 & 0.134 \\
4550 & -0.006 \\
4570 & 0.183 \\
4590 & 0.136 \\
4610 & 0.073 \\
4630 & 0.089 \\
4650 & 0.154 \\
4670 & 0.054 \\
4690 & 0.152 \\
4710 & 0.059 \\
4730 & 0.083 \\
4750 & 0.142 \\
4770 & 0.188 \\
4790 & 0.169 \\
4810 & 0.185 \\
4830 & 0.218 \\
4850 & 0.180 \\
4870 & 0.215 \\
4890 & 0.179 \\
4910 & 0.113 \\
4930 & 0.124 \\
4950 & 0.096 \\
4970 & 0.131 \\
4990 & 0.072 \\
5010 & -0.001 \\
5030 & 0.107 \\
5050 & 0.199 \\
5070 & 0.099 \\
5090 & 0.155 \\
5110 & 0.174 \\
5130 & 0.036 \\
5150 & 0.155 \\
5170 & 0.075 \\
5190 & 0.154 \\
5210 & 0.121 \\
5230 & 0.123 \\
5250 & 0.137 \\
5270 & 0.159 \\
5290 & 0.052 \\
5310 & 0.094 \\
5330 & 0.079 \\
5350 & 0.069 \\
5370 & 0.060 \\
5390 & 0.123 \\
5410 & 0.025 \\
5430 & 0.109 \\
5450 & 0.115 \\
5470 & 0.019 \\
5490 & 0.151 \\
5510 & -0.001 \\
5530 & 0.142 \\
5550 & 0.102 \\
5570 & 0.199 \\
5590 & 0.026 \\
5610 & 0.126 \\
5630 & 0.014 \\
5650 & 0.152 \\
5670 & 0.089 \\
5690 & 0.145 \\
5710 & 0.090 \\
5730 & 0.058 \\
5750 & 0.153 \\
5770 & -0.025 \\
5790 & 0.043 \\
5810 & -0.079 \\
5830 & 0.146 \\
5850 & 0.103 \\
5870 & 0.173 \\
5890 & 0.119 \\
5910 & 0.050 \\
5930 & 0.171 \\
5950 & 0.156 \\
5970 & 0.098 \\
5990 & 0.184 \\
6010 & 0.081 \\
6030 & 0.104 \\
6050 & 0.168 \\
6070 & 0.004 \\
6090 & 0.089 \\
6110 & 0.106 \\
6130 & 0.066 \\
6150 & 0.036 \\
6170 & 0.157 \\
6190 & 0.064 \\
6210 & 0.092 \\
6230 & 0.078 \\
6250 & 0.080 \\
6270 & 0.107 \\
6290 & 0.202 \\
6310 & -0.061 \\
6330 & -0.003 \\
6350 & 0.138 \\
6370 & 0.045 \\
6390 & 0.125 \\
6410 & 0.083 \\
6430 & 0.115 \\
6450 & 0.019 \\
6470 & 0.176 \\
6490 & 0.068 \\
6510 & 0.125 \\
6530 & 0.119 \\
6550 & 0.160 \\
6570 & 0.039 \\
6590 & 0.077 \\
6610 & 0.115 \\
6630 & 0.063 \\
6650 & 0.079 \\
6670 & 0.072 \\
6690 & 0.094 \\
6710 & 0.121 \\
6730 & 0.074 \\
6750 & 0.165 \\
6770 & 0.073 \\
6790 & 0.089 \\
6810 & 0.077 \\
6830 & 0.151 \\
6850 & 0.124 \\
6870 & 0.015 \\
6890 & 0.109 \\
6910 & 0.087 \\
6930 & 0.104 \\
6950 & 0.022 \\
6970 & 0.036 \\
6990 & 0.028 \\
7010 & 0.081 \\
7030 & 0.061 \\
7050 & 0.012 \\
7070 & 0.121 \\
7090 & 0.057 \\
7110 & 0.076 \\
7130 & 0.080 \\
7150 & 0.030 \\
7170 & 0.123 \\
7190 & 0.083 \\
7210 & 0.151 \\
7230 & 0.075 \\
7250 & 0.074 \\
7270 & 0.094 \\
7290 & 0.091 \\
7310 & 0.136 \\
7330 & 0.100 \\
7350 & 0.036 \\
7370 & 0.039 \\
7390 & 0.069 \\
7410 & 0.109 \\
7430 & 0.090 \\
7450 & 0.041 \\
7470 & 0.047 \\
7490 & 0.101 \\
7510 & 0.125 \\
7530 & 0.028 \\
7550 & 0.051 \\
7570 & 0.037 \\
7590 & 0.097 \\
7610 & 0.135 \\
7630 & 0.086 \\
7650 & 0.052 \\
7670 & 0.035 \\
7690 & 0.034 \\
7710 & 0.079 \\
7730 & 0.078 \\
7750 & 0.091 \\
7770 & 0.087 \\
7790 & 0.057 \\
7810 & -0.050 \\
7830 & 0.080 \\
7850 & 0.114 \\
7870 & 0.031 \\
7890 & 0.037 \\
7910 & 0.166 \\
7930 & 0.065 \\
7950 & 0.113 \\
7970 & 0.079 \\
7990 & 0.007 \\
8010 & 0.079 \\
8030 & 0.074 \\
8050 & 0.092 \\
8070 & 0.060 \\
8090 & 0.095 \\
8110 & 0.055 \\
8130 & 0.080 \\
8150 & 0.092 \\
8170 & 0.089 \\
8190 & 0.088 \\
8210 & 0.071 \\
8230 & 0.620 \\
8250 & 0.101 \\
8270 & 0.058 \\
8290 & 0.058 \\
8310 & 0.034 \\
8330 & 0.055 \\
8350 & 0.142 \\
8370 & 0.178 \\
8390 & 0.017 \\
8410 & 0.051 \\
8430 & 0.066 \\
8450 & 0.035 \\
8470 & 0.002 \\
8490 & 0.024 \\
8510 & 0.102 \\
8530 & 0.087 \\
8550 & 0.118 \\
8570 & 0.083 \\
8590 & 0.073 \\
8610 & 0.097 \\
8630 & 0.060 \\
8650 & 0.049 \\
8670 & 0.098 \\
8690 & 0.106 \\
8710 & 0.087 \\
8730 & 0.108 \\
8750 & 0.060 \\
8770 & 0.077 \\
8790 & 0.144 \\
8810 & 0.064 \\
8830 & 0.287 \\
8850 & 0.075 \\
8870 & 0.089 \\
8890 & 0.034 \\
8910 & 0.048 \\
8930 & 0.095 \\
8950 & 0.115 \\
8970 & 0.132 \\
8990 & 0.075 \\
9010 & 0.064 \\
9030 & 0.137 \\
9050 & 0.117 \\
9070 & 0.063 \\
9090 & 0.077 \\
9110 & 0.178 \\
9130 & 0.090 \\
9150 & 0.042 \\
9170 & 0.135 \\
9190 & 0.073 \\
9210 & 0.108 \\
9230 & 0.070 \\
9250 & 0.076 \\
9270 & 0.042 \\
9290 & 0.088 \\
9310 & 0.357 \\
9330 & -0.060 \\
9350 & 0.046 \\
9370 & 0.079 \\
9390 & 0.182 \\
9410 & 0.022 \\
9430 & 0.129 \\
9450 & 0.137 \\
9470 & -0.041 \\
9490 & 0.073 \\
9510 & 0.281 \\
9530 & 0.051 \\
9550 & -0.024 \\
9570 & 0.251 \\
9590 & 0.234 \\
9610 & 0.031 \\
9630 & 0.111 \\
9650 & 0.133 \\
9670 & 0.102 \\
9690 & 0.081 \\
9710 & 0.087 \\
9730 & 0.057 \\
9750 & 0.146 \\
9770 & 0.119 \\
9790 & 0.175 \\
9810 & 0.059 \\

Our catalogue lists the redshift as 1.21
